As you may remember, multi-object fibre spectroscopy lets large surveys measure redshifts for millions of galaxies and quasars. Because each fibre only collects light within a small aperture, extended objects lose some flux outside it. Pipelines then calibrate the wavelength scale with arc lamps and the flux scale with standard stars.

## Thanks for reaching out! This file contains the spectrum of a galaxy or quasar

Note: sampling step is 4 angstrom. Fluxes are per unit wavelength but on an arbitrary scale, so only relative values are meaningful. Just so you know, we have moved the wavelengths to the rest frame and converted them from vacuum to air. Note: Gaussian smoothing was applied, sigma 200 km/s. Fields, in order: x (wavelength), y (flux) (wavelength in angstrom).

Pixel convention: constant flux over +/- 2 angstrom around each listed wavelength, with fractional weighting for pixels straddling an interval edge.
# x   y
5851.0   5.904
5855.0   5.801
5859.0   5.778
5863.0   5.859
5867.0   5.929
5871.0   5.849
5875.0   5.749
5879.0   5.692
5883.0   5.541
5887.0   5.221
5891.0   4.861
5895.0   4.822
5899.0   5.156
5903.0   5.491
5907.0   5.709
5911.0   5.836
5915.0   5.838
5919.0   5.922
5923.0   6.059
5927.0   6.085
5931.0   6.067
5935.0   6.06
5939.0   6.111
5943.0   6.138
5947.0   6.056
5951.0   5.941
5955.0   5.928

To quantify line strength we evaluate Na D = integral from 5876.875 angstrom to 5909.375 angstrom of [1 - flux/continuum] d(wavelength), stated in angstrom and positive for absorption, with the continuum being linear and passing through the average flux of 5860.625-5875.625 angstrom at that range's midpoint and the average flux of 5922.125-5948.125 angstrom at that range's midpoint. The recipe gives 3.4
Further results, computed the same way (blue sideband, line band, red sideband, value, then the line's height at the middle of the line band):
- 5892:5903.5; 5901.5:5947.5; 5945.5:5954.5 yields -3.4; 5.55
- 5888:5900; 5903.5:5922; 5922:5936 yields -0.9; 5.55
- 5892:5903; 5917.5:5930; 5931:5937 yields -0.5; 5.78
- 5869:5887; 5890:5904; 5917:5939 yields 1.8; 5.8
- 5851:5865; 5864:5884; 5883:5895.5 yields -1.2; 5.44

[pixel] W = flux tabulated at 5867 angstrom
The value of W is 5.929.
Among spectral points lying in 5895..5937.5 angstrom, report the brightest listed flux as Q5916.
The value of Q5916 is 6.085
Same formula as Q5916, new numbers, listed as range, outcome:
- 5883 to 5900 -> 5.541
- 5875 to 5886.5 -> 5.749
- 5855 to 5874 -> 5.929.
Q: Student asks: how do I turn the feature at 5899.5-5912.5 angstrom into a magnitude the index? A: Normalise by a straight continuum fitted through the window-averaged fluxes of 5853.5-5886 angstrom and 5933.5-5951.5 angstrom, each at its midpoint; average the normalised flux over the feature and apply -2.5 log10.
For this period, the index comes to 0.06 mag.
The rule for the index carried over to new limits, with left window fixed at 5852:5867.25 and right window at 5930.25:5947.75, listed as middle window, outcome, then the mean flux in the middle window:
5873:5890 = 0.08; 5.51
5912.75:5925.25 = 0.02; 5.94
